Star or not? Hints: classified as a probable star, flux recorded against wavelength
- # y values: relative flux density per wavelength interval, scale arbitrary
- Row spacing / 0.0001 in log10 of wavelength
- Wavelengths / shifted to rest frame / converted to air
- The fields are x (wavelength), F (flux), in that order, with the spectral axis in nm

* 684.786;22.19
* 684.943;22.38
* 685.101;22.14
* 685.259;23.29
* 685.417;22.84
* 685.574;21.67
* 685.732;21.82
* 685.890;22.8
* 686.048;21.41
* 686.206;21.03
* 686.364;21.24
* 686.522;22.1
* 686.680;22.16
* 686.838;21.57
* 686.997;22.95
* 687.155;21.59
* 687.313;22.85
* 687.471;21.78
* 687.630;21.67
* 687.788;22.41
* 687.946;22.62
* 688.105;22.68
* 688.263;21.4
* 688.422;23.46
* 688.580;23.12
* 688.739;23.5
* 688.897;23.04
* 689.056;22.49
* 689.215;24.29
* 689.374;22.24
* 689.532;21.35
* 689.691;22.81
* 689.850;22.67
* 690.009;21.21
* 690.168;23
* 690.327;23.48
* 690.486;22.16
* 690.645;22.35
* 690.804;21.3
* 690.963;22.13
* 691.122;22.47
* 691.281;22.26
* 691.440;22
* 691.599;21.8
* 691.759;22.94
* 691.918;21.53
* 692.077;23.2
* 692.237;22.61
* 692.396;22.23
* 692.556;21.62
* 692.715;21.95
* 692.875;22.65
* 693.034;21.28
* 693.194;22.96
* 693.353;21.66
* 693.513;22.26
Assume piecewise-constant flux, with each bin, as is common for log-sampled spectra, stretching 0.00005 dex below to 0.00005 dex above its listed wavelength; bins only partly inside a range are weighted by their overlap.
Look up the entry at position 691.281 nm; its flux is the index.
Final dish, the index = 22.26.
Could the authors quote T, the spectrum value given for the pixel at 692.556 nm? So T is 21.62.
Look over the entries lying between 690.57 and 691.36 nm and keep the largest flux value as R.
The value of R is 22.47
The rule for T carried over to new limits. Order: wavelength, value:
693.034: 21.28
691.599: 21.8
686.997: 22.95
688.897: 23.04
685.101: 22.14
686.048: 21.41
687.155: 21.59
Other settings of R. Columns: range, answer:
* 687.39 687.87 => 22.41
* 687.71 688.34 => 22.68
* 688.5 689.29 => 24.29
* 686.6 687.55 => 22.95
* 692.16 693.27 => 22.96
